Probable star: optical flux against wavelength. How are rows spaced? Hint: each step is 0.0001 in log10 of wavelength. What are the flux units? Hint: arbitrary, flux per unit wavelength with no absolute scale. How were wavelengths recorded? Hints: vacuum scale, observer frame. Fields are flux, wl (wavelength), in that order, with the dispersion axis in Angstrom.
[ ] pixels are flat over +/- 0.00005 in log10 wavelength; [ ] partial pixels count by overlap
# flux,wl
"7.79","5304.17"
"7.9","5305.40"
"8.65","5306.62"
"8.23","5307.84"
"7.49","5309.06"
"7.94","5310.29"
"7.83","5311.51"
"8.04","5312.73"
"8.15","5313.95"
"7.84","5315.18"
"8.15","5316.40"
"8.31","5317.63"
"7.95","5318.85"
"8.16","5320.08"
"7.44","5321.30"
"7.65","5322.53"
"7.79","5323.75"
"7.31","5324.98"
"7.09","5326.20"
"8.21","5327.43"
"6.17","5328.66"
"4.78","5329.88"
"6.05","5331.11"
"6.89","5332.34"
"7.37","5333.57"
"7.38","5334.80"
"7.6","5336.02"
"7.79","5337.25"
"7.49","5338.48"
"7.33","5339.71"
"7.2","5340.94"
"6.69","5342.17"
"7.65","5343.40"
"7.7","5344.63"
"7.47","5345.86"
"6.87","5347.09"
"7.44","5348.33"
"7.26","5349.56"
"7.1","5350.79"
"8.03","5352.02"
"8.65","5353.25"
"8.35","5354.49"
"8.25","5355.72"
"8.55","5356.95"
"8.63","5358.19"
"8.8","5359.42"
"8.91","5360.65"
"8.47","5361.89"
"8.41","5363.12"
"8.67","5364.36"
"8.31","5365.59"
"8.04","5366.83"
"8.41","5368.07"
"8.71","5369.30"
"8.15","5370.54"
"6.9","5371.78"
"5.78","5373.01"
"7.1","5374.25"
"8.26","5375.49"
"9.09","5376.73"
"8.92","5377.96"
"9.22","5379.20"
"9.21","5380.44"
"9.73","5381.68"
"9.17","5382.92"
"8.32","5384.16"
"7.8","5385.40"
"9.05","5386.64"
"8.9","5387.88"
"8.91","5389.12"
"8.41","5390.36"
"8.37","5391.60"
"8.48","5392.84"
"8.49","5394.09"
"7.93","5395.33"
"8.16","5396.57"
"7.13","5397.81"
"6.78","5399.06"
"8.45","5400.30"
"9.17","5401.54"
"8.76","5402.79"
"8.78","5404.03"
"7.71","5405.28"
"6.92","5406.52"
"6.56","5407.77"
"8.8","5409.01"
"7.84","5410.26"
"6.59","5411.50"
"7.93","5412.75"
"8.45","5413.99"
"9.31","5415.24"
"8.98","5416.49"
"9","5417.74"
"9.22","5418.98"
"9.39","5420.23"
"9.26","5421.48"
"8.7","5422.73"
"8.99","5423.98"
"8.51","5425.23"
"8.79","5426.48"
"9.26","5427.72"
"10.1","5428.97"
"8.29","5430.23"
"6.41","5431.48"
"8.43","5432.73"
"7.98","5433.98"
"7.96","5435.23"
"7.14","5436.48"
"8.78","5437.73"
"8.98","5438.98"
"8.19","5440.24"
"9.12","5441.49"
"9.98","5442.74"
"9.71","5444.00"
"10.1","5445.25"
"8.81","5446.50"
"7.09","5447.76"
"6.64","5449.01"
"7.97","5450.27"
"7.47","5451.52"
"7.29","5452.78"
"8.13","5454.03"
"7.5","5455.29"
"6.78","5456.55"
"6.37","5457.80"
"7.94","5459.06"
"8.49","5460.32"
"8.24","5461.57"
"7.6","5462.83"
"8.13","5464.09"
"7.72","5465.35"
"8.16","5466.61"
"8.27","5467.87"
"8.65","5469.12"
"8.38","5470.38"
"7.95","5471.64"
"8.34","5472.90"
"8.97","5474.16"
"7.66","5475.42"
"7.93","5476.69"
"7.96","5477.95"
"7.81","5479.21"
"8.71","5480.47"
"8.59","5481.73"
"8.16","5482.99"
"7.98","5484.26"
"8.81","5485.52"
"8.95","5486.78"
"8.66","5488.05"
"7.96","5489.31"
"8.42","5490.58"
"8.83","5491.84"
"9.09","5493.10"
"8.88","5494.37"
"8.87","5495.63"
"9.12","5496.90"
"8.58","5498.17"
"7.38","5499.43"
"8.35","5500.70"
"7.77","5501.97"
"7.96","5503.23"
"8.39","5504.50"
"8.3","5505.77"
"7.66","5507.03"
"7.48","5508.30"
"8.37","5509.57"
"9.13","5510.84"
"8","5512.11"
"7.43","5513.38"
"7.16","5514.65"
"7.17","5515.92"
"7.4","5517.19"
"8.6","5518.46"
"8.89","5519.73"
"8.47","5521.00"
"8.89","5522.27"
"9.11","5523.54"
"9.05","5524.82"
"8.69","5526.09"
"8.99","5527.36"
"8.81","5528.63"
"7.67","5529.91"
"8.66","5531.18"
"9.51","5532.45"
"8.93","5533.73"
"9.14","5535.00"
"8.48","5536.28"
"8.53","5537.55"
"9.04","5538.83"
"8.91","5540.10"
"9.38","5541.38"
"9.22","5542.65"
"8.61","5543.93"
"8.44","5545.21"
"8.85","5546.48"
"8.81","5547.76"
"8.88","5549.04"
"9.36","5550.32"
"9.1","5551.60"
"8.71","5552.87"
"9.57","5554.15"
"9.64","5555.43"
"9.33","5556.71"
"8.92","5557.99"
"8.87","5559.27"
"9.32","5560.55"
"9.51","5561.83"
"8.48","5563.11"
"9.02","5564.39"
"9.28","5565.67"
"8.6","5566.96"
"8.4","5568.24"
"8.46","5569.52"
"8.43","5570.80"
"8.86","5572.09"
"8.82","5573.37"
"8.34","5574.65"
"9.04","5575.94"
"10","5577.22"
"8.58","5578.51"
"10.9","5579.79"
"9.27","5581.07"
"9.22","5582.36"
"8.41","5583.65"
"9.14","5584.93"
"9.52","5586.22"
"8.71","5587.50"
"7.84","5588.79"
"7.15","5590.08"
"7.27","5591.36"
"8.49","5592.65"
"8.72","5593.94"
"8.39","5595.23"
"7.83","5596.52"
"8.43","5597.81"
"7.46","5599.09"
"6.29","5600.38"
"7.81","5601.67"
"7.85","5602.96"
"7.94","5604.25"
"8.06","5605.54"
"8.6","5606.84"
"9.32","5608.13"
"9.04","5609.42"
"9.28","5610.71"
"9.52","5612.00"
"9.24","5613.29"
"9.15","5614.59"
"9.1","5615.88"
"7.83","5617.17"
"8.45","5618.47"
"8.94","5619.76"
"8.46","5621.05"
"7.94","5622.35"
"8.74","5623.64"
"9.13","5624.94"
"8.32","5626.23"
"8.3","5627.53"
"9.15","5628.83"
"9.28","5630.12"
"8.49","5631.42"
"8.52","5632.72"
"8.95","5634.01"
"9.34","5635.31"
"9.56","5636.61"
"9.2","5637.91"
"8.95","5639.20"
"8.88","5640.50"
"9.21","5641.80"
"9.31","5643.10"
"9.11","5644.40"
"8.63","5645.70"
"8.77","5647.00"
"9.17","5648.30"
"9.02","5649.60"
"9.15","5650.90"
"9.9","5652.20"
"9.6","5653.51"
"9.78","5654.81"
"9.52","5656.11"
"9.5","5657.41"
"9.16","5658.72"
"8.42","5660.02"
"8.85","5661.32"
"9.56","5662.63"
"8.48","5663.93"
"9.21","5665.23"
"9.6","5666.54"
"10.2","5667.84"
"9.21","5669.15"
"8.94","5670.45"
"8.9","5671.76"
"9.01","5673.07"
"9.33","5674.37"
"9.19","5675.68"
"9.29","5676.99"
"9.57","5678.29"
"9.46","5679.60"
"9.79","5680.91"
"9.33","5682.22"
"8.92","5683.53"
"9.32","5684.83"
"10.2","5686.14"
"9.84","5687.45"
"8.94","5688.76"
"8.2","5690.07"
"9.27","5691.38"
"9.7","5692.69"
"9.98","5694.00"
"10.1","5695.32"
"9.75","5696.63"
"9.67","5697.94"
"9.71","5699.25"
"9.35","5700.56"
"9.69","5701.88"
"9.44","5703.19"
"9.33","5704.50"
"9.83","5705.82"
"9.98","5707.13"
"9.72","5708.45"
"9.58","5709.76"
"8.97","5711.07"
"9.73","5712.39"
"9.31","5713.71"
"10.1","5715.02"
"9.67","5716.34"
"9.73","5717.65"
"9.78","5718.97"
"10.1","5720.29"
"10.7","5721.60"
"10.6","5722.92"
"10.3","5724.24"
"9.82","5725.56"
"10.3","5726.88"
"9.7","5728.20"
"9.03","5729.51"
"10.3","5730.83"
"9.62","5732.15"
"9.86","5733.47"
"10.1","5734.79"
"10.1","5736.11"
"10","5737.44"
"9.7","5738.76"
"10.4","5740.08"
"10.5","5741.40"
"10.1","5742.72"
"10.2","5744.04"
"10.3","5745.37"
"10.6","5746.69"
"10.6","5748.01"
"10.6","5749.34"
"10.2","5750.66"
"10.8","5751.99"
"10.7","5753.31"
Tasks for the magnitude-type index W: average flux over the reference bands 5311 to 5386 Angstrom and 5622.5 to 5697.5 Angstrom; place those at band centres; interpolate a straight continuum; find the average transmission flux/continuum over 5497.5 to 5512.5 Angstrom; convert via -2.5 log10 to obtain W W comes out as 0.05 mag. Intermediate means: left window 7.85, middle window 8.12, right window 9.21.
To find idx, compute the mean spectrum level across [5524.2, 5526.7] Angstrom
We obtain 8.88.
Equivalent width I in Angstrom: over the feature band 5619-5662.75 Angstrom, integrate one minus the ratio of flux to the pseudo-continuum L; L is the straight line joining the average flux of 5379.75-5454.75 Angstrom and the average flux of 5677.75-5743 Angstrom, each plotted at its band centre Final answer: 1.9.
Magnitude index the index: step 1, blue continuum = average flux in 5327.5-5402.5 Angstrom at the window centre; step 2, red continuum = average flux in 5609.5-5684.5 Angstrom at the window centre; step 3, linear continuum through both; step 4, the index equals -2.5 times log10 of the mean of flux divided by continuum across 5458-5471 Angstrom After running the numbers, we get 0.03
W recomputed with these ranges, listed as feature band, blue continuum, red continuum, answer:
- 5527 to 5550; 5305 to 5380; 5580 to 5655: -0.05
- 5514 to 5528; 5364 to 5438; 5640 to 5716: 0.05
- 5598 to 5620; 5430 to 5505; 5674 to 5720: 0.07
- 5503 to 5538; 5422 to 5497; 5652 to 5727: 0.03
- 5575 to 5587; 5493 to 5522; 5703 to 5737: -0.07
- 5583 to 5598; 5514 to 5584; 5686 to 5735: 0.09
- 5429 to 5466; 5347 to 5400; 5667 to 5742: 0.06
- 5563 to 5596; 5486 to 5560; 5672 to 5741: 0.02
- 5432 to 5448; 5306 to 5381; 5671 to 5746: -0.04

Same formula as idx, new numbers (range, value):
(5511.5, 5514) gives 7.71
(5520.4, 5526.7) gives 8.84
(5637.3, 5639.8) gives 9.11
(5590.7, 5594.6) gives 8.16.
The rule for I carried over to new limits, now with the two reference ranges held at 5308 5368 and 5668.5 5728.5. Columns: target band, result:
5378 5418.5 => -1.72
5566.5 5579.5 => 0.18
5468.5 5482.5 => 0.27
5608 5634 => 1.09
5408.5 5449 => -2.04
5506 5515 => 0.71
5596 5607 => 1.59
